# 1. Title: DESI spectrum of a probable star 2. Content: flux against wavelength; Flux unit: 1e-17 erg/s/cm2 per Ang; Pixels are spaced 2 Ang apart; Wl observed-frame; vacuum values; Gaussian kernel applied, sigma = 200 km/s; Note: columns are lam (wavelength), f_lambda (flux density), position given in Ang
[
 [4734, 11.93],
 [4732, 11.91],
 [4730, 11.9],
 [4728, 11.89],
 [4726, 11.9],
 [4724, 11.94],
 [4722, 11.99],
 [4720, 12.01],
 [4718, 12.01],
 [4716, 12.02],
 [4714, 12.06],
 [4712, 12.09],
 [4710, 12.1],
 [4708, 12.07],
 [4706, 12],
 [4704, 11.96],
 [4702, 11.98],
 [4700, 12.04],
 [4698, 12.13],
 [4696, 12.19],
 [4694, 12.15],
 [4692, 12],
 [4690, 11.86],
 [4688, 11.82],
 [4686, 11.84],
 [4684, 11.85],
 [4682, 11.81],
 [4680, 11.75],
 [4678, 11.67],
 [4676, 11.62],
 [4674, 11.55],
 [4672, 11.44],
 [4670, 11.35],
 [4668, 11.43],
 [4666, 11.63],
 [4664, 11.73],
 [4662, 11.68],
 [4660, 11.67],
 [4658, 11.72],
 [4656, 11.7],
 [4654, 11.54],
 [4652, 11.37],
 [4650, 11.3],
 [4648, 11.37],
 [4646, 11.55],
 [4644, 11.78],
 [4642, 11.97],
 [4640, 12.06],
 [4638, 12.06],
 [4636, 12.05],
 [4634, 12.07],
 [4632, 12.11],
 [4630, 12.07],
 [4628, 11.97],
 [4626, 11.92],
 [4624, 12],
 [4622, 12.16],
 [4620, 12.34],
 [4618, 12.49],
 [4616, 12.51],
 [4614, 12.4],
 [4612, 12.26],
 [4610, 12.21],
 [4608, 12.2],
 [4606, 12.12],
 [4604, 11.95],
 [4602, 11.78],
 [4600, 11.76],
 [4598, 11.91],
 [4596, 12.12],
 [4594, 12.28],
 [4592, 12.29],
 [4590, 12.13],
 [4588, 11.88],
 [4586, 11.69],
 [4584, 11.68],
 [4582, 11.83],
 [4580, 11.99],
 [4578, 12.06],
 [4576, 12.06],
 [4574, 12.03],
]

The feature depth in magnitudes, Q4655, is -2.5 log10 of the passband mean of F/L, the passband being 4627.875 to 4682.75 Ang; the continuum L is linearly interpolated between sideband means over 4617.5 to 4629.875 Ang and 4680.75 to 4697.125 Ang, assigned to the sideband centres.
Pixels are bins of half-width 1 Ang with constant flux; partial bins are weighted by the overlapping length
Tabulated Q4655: 0.03 mag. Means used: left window 12.1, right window 11.9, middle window 11.7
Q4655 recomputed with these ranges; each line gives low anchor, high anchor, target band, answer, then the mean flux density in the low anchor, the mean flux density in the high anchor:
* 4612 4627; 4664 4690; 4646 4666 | 0.03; 12.3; 11.7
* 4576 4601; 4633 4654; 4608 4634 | -0.03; 12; 11.7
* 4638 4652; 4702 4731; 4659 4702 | 0.01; 11.7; 12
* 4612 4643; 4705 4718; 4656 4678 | 0.05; 12.1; 12.1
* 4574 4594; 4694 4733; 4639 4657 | 0.03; 12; 12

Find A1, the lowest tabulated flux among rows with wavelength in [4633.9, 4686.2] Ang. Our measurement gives 11.3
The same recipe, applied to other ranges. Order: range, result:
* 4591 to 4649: 11.37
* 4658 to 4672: 11.35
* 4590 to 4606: 11.76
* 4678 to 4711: 11.67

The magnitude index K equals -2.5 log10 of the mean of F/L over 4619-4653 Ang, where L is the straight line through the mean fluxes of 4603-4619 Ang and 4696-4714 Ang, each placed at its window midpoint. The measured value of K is 0.03 mag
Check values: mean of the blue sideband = 12.3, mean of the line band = 11.9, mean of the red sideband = 12.1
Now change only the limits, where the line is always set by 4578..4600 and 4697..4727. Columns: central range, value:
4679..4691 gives 0.02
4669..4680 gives 0.04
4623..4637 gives 0.00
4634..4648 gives 0.01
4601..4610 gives 0.00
